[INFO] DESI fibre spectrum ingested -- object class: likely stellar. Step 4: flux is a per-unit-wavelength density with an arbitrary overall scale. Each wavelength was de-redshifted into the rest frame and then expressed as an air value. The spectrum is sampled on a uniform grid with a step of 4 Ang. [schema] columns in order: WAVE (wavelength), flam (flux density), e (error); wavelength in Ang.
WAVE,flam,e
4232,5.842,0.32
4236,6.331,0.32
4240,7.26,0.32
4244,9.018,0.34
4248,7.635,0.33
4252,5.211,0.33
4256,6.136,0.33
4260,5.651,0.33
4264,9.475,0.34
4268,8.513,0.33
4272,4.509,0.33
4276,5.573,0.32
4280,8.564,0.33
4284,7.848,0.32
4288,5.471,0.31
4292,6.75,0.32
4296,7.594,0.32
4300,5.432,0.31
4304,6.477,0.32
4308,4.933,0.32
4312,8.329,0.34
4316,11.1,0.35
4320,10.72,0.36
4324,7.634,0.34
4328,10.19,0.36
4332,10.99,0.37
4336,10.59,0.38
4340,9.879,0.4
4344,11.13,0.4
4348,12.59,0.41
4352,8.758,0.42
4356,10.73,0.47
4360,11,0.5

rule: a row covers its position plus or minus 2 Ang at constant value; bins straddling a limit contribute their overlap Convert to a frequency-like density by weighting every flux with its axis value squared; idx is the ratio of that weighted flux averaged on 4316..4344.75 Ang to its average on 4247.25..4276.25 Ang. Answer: 1.6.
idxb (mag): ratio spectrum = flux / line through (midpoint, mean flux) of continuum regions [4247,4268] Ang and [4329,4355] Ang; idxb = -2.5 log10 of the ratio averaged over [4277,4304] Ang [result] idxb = 0.21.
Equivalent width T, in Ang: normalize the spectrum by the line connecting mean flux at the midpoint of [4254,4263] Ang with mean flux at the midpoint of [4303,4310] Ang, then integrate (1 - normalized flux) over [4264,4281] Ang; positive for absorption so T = -2.53 Ang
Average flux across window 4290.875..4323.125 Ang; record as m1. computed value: 7.69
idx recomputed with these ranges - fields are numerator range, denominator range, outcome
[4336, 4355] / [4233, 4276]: 1.61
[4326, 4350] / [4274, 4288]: 1.58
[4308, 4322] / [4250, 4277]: 1.48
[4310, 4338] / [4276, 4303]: 1.48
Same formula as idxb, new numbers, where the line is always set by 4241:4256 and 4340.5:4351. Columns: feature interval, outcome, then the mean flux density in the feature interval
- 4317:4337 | 0.05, 10.1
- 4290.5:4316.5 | 0.33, 7.02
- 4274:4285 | 0.17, 7.28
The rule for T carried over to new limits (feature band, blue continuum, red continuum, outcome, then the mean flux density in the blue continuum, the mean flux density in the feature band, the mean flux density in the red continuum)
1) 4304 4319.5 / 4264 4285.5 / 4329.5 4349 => 2.1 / 7.21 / 8.16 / 10.9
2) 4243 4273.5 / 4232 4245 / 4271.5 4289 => -0.4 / 7.16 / 6.99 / 6.61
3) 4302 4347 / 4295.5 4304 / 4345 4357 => -4.6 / 6.31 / 9.34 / 10.7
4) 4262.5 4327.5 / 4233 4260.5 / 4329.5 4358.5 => 9.1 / 6.78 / 7.48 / 10.7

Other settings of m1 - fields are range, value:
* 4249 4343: 7.76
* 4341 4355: 10.8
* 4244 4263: 6.63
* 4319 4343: 10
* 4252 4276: 6.61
